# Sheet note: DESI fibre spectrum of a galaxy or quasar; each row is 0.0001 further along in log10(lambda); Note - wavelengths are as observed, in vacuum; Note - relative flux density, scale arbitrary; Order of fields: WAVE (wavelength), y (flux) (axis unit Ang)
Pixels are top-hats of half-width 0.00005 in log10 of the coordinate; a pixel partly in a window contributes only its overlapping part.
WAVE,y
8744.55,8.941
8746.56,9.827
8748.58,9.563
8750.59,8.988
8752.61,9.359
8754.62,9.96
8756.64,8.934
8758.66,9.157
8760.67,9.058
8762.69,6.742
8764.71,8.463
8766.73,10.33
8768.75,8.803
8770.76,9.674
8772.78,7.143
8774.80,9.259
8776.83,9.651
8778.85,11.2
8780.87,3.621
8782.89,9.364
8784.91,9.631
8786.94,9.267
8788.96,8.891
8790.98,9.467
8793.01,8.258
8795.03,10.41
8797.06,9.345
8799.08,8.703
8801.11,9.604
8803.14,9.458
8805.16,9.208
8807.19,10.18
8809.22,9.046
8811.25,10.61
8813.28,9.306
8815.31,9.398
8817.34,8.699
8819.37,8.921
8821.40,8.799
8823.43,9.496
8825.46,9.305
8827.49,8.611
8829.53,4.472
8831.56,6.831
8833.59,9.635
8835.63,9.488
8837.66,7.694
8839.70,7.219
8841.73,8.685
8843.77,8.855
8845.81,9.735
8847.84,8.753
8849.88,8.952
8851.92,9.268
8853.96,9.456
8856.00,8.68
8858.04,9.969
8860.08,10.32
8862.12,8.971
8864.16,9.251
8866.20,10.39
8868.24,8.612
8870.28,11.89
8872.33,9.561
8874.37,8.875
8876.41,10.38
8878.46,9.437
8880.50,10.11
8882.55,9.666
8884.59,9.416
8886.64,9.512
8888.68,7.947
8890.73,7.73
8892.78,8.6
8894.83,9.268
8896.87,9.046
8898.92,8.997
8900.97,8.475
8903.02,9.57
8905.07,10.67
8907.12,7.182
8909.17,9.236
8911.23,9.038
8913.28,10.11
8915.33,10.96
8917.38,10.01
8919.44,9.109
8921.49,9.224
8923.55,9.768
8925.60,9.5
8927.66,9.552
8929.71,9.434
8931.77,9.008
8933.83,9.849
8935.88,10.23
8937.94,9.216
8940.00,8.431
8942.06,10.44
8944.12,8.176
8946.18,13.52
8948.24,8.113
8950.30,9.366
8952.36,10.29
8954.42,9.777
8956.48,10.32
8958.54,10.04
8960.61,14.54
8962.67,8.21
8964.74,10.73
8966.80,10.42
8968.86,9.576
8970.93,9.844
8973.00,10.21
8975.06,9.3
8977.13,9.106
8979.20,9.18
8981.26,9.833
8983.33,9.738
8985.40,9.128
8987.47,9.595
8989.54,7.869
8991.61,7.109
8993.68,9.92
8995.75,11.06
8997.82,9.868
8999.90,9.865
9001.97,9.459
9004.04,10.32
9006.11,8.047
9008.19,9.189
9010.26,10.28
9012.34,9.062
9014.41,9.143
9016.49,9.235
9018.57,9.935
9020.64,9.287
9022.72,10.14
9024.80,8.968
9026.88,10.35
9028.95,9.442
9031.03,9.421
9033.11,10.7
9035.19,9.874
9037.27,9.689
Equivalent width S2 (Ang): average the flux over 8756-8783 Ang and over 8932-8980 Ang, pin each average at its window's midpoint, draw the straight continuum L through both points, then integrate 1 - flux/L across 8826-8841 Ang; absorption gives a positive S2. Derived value 2.2 Ang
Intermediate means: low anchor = 8.64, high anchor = 9.94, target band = 7.78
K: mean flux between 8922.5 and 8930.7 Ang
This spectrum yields 9.56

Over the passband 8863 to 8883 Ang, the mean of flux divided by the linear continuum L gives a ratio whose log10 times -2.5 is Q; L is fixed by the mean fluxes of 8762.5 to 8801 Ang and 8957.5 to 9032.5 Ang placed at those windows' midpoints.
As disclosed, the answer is -0.07 mag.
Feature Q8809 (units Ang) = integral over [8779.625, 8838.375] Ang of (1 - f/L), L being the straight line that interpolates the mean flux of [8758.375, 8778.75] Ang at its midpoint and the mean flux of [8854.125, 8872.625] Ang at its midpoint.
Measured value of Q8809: 2.73 Ang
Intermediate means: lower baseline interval 8.92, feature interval 8.83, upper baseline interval 9.73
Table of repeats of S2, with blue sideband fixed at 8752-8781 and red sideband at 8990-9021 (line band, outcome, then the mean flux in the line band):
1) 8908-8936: -1.12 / 9.61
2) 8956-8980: -2.01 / 10.1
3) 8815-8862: 1.65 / 8.74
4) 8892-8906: -0.06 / 9.24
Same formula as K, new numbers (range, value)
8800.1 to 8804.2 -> 9.54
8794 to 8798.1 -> 9.87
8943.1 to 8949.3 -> 9.94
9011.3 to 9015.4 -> 9.11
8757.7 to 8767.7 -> 8.74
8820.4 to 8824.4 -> 9.15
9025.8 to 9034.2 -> 9.98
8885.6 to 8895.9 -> 8.62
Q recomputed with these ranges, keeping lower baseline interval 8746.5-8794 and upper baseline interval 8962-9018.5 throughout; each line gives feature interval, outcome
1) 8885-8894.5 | 0.08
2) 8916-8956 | -0.04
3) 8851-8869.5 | -0.04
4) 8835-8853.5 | 0.04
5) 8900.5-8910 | 0.02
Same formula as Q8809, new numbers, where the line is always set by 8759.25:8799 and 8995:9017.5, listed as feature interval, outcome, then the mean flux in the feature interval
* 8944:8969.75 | -2.4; 10.3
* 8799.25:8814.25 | -1.0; 9.58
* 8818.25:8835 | 1.4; 8.29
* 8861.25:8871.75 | -0.8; 9.82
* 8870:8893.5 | -0.4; 9.36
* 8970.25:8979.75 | -0.1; 9.53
